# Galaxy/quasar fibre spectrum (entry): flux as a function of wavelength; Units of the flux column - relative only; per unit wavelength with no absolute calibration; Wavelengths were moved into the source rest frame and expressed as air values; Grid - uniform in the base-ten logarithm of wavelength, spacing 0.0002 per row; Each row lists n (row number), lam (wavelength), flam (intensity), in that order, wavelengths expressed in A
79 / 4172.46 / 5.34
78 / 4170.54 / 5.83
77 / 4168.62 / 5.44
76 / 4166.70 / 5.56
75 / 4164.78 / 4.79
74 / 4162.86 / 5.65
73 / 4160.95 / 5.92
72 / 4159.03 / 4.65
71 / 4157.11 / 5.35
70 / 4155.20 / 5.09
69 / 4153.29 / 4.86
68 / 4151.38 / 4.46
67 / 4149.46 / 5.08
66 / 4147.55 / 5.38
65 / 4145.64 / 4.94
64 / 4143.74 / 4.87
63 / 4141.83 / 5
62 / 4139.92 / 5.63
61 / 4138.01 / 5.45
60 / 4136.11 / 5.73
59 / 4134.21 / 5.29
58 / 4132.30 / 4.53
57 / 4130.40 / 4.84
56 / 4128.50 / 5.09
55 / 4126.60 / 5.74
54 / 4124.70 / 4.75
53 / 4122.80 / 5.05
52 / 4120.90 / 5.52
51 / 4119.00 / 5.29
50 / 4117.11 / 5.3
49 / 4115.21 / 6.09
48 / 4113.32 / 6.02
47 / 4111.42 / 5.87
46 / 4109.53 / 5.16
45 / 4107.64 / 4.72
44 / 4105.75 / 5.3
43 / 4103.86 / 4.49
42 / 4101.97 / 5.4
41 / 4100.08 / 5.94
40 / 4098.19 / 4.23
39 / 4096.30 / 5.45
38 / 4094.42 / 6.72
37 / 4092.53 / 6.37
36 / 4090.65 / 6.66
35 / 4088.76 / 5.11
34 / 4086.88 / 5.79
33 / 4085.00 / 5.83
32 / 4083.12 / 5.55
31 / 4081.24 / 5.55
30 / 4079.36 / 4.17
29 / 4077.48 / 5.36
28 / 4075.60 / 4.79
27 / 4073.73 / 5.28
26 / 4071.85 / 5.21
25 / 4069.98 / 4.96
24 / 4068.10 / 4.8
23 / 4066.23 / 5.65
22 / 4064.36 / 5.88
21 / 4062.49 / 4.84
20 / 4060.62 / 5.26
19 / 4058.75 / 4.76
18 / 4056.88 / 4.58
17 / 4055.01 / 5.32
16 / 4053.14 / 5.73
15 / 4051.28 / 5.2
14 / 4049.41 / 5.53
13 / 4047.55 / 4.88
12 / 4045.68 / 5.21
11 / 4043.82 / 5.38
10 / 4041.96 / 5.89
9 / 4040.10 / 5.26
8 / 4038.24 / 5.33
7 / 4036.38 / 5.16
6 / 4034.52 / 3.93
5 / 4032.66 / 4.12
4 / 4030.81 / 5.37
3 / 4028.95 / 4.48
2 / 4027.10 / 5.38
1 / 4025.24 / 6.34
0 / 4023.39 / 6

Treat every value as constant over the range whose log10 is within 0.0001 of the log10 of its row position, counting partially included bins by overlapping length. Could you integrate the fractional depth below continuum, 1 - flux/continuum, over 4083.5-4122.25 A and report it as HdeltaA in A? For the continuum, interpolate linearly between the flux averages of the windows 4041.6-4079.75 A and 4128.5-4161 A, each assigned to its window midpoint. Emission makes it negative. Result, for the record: -3.16 A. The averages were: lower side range 5.18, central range 5.56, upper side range 5.1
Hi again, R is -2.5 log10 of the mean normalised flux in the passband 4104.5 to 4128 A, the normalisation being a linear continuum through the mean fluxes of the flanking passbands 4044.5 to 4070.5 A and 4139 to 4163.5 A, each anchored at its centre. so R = -0.047 mag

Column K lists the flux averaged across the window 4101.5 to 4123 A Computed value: 5.36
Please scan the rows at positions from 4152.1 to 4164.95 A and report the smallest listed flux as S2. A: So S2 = 4.65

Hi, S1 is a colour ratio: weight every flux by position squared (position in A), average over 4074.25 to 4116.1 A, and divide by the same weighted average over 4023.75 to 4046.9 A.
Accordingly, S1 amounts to 1.09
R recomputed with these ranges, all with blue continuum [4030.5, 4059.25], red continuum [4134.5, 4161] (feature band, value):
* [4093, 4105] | -0.06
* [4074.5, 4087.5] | -0.03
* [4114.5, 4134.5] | -0.02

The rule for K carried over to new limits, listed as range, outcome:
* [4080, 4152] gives 5.37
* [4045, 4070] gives 5.19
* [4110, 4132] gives 5.38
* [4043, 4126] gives 5.34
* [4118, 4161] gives 5.14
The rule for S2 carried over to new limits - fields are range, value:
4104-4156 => 4.46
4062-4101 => 4.17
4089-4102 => 4.23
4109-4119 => 5.16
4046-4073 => 4.58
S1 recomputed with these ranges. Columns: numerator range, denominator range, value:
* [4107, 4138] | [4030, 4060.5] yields 1.08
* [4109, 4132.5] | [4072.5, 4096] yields 0.97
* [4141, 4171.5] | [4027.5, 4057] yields 1.07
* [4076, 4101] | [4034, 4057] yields 1.09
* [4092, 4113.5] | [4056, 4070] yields 1.09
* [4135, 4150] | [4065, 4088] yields 1.04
